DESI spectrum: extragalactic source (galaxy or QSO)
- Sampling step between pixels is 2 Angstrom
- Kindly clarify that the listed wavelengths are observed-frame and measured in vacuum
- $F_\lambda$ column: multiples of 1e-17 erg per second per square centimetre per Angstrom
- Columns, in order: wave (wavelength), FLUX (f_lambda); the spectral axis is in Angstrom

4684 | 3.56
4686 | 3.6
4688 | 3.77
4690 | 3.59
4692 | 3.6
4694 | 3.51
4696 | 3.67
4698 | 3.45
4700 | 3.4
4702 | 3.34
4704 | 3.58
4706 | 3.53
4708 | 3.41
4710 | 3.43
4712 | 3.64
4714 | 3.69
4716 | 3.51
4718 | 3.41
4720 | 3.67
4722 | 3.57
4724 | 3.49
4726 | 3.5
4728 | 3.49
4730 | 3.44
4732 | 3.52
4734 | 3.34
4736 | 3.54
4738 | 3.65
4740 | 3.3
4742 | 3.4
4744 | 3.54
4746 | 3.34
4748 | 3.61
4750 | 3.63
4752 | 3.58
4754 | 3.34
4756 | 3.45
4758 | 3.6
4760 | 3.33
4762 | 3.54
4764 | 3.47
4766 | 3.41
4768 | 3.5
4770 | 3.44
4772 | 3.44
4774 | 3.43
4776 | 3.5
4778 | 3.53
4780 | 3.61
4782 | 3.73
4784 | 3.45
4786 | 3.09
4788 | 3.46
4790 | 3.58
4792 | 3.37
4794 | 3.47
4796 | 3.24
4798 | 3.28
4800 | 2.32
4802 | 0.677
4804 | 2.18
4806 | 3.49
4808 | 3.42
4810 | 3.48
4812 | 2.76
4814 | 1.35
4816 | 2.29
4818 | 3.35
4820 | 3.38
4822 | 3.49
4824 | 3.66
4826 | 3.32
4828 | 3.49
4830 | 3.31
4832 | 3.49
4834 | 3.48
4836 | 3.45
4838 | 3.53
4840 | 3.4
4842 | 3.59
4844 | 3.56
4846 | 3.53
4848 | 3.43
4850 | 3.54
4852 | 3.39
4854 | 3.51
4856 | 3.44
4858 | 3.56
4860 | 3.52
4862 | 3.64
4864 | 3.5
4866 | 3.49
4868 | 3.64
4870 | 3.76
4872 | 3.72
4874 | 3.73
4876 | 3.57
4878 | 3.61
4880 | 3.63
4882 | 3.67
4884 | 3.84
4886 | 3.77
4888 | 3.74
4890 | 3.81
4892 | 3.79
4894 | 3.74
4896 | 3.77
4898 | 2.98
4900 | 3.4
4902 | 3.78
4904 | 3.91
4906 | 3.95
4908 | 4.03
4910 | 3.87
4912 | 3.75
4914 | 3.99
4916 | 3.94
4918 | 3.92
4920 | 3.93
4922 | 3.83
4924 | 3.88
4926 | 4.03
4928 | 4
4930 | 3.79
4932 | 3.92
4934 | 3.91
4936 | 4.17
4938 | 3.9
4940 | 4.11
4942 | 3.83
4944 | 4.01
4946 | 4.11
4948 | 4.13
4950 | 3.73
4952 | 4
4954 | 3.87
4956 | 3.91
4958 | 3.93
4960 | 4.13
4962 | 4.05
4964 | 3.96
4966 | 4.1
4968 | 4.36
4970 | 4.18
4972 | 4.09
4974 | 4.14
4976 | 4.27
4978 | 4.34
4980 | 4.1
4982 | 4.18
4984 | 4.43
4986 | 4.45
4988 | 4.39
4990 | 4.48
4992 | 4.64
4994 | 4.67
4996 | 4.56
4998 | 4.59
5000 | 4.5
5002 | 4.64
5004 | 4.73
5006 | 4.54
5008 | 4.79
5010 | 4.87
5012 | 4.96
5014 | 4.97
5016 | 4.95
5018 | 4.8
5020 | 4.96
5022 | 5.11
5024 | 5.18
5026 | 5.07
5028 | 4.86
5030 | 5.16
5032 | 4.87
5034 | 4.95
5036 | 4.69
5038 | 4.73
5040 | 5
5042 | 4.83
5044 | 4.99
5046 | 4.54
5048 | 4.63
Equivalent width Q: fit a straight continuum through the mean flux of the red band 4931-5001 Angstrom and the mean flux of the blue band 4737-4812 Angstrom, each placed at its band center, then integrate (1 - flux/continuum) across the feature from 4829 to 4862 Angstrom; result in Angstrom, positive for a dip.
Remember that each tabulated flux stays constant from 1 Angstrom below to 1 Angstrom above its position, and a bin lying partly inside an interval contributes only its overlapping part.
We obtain 1.32 Angstrom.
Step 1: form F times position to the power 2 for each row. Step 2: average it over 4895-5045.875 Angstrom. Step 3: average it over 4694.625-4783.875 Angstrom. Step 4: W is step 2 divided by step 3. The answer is 1.4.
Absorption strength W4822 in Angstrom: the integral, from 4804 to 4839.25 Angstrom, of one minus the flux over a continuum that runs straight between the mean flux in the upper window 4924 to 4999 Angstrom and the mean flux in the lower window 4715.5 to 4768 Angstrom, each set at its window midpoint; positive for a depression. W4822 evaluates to 5.1 Angstrom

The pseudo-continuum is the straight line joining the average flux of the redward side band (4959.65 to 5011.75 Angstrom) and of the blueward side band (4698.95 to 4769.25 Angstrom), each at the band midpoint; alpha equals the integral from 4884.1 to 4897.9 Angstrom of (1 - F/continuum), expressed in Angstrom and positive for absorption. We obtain 1.14 Angstrom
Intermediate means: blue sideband 3.49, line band 3.72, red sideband 4.4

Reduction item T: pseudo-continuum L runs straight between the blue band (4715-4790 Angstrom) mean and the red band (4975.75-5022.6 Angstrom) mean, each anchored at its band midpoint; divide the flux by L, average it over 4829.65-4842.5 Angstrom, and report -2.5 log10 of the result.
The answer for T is 0.12 mag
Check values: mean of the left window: 3.48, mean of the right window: 4.62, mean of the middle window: 3.47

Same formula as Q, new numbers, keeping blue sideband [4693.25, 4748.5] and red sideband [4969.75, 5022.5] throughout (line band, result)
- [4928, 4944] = 1.4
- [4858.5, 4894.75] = 3.8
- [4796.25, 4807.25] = 3.9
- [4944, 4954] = 0.9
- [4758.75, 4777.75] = 1.2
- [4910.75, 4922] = 1.0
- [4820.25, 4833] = 1.5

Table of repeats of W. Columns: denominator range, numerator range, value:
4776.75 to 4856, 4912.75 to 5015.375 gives 1.39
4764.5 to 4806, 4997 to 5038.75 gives 1.67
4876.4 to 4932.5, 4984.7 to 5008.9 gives 1.25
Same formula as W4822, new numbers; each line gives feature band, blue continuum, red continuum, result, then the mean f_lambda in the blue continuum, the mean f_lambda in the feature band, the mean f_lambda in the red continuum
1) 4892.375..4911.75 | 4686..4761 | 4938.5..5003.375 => 1.5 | 3.51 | 3.72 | 4.22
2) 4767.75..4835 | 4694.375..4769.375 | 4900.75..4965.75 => 8.7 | 3.49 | 3.17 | 3.95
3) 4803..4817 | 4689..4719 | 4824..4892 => 3.3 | 3.52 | 2.71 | 3.57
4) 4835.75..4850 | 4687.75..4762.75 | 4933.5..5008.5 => 1.3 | 3.51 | 3.5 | 4.23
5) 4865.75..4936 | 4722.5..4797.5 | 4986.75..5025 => 7.0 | 3.47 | 3.78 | 4.75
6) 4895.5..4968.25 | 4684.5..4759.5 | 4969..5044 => 7.6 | 3.52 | 3.91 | 4.67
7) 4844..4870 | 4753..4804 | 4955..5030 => 1.4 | 3.27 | 3.53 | 4.52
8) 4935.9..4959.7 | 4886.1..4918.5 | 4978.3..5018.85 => 1.1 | 3.77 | 3.97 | 4.61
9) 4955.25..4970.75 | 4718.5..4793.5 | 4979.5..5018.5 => 1.3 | 3.48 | 4.08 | 4.62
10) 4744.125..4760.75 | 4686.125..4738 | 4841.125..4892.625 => 0.3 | 3.53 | 3.49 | 3.61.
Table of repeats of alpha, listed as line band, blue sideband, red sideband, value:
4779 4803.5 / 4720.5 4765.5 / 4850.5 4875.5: 3.0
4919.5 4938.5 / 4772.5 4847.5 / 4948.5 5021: 0.4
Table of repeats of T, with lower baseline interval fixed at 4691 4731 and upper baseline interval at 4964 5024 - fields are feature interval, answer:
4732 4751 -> 0.043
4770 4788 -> 0.088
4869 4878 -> 0.118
